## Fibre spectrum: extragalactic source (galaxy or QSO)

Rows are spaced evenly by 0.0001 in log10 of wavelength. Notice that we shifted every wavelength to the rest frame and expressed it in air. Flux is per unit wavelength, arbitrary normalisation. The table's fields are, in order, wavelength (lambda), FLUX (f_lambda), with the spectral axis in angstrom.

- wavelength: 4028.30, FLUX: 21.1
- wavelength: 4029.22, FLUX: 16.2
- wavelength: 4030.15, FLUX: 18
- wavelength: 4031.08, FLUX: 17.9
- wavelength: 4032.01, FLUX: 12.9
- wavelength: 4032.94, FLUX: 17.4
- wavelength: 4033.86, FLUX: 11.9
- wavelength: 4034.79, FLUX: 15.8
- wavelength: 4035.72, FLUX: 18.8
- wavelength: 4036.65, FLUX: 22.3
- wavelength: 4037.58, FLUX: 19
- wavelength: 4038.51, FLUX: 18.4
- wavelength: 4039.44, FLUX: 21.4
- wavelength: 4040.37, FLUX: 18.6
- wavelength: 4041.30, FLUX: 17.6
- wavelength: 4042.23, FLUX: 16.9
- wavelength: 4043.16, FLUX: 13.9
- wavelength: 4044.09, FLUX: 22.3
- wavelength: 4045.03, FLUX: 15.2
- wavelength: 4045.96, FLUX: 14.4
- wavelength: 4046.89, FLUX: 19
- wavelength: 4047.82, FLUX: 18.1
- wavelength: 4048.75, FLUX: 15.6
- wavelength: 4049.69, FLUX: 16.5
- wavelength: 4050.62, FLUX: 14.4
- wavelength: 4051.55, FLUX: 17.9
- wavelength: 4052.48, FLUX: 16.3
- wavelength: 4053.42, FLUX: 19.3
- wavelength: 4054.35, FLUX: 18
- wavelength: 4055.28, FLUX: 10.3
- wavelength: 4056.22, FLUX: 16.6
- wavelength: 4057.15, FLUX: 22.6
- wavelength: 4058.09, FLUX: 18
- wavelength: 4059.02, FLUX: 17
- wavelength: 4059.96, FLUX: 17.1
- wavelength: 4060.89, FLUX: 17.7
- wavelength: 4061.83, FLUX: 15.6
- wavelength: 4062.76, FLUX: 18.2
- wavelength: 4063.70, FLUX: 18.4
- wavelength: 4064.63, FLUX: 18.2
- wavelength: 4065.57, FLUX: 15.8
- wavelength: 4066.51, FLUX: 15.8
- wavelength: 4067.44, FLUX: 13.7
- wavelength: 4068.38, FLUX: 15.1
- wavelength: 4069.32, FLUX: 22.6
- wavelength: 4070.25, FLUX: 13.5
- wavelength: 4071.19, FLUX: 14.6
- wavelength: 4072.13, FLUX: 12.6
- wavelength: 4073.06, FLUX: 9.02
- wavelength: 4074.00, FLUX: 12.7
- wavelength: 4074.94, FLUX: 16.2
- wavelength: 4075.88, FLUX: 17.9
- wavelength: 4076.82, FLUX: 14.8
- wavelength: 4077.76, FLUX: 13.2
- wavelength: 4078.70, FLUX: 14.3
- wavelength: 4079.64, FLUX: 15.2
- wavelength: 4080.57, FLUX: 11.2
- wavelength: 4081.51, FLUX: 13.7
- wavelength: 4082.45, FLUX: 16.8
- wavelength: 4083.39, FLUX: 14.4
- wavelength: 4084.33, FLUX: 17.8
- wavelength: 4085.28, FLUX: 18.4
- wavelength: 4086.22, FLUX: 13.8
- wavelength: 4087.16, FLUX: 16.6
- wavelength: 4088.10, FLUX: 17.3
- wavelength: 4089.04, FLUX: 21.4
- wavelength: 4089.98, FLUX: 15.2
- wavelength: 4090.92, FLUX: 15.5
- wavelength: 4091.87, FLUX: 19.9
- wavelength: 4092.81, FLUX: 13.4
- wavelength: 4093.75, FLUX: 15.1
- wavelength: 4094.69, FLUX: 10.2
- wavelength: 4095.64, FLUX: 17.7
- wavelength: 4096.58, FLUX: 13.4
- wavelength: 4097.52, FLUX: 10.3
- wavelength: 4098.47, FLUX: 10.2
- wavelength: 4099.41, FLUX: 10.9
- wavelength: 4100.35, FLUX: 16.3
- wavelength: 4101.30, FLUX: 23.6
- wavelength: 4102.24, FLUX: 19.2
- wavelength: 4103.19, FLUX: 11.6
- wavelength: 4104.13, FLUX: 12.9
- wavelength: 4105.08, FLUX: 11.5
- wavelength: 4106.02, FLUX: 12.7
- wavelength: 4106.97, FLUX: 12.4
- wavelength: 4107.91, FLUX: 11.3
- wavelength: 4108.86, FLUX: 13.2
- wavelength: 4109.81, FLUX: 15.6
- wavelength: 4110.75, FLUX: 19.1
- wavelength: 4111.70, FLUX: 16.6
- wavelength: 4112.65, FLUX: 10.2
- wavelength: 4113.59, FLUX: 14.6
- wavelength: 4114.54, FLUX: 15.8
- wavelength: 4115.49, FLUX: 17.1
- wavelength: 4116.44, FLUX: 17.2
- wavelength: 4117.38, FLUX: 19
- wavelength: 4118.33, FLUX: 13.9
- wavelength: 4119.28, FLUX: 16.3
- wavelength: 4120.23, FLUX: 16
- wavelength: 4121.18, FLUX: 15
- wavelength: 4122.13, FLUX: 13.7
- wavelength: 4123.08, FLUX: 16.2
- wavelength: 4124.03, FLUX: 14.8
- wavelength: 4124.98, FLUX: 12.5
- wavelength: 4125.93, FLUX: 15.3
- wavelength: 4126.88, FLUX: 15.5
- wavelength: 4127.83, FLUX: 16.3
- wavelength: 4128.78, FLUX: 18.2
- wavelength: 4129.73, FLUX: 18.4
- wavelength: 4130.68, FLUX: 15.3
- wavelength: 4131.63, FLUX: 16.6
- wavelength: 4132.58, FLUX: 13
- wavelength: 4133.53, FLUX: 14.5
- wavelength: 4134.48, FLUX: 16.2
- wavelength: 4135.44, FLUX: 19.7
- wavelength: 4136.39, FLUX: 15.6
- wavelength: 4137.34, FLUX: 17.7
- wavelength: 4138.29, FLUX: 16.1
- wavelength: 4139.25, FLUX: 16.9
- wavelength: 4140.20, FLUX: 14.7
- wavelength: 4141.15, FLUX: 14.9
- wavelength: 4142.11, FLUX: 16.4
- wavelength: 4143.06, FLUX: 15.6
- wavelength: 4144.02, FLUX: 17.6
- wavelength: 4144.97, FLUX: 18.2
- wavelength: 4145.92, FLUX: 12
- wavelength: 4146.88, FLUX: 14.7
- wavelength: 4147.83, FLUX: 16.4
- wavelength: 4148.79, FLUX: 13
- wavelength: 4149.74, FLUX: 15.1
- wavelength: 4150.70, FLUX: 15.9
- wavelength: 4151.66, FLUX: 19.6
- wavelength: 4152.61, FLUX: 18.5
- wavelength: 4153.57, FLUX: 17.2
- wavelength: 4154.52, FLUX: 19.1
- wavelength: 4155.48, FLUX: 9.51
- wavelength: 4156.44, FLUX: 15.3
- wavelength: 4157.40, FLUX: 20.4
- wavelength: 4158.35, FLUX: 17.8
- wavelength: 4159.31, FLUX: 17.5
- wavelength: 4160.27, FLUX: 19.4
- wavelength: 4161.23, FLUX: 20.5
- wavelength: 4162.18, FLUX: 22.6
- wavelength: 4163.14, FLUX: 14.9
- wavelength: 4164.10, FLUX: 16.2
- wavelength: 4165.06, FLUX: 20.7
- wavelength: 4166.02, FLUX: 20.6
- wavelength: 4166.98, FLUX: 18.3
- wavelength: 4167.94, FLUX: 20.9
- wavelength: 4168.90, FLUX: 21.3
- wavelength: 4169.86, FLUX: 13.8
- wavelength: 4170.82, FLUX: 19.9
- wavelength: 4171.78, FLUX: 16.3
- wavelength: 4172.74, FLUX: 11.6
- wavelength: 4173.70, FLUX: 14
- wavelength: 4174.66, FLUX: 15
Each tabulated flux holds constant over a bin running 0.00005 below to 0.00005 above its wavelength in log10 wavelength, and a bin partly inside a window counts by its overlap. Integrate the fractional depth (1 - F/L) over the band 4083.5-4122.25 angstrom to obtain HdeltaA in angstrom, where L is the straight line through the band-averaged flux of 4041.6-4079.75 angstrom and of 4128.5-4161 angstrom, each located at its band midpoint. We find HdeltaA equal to 2.7 angstrom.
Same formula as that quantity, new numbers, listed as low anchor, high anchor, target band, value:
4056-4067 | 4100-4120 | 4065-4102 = 3.01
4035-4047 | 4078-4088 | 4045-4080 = 1.27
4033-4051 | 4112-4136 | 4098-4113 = 1.69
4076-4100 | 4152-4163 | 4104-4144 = 2.61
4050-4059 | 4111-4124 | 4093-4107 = 1.80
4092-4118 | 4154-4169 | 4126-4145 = 0.34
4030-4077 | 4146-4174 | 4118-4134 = 1.56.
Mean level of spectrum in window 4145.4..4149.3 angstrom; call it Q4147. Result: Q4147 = 14.1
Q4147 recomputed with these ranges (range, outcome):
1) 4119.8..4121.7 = 15.4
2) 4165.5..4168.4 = 19.9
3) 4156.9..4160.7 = 18.7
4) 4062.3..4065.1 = 18.3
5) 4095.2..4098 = 13.8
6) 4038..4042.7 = 18.6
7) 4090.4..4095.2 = 14.8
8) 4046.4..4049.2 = 17.6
